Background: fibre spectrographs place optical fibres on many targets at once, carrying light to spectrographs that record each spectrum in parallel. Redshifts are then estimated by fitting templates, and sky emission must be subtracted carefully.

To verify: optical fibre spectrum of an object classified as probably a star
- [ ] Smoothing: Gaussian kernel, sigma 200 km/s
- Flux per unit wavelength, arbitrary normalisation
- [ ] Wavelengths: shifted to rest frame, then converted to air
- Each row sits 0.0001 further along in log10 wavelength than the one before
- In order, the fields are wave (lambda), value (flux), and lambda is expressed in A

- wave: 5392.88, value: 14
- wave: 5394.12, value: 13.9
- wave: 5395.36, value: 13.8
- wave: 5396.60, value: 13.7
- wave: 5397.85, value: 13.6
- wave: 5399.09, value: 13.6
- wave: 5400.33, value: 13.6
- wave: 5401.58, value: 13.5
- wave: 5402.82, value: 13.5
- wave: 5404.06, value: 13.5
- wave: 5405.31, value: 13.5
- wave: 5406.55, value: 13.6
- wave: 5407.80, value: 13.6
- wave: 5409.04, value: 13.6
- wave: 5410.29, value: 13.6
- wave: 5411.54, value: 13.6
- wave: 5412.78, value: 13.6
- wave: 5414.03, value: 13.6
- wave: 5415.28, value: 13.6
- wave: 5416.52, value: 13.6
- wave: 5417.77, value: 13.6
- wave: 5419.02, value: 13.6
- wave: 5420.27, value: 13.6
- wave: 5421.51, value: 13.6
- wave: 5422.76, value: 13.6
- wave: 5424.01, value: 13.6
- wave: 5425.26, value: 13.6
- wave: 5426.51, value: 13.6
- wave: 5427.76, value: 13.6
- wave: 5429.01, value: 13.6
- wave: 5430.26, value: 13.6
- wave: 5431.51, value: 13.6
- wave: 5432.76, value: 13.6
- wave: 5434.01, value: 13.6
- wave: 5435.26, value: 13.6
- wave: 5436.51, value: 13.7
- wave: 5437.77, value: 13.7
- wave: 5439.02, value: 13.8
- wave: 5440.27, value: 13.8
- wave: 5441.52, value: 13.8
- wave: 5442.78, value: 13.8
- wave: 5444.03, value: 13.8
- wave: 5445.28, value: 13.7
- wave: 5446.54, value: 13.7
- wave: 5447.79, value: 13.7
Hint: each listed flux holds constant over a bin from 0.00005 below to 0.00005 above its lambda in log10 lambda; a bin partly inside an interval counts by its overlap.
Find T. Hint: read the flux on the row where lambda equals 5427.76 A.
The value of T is 13.6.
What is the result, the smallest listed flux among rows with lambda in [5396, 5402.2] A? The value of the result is 13.5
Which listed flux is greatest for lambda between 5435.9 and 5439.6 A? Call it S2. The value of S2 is 13.8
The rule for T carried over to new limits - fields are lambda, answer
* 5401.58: 13.5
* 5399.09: 13.6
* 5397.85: 13.6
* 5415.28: 13.6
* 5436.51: 13.7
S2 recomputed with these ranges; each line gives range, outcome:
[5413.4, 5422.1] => 13.6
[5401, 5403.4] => 13.5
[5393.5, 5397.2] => 13.9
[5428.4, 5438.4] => 13.7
